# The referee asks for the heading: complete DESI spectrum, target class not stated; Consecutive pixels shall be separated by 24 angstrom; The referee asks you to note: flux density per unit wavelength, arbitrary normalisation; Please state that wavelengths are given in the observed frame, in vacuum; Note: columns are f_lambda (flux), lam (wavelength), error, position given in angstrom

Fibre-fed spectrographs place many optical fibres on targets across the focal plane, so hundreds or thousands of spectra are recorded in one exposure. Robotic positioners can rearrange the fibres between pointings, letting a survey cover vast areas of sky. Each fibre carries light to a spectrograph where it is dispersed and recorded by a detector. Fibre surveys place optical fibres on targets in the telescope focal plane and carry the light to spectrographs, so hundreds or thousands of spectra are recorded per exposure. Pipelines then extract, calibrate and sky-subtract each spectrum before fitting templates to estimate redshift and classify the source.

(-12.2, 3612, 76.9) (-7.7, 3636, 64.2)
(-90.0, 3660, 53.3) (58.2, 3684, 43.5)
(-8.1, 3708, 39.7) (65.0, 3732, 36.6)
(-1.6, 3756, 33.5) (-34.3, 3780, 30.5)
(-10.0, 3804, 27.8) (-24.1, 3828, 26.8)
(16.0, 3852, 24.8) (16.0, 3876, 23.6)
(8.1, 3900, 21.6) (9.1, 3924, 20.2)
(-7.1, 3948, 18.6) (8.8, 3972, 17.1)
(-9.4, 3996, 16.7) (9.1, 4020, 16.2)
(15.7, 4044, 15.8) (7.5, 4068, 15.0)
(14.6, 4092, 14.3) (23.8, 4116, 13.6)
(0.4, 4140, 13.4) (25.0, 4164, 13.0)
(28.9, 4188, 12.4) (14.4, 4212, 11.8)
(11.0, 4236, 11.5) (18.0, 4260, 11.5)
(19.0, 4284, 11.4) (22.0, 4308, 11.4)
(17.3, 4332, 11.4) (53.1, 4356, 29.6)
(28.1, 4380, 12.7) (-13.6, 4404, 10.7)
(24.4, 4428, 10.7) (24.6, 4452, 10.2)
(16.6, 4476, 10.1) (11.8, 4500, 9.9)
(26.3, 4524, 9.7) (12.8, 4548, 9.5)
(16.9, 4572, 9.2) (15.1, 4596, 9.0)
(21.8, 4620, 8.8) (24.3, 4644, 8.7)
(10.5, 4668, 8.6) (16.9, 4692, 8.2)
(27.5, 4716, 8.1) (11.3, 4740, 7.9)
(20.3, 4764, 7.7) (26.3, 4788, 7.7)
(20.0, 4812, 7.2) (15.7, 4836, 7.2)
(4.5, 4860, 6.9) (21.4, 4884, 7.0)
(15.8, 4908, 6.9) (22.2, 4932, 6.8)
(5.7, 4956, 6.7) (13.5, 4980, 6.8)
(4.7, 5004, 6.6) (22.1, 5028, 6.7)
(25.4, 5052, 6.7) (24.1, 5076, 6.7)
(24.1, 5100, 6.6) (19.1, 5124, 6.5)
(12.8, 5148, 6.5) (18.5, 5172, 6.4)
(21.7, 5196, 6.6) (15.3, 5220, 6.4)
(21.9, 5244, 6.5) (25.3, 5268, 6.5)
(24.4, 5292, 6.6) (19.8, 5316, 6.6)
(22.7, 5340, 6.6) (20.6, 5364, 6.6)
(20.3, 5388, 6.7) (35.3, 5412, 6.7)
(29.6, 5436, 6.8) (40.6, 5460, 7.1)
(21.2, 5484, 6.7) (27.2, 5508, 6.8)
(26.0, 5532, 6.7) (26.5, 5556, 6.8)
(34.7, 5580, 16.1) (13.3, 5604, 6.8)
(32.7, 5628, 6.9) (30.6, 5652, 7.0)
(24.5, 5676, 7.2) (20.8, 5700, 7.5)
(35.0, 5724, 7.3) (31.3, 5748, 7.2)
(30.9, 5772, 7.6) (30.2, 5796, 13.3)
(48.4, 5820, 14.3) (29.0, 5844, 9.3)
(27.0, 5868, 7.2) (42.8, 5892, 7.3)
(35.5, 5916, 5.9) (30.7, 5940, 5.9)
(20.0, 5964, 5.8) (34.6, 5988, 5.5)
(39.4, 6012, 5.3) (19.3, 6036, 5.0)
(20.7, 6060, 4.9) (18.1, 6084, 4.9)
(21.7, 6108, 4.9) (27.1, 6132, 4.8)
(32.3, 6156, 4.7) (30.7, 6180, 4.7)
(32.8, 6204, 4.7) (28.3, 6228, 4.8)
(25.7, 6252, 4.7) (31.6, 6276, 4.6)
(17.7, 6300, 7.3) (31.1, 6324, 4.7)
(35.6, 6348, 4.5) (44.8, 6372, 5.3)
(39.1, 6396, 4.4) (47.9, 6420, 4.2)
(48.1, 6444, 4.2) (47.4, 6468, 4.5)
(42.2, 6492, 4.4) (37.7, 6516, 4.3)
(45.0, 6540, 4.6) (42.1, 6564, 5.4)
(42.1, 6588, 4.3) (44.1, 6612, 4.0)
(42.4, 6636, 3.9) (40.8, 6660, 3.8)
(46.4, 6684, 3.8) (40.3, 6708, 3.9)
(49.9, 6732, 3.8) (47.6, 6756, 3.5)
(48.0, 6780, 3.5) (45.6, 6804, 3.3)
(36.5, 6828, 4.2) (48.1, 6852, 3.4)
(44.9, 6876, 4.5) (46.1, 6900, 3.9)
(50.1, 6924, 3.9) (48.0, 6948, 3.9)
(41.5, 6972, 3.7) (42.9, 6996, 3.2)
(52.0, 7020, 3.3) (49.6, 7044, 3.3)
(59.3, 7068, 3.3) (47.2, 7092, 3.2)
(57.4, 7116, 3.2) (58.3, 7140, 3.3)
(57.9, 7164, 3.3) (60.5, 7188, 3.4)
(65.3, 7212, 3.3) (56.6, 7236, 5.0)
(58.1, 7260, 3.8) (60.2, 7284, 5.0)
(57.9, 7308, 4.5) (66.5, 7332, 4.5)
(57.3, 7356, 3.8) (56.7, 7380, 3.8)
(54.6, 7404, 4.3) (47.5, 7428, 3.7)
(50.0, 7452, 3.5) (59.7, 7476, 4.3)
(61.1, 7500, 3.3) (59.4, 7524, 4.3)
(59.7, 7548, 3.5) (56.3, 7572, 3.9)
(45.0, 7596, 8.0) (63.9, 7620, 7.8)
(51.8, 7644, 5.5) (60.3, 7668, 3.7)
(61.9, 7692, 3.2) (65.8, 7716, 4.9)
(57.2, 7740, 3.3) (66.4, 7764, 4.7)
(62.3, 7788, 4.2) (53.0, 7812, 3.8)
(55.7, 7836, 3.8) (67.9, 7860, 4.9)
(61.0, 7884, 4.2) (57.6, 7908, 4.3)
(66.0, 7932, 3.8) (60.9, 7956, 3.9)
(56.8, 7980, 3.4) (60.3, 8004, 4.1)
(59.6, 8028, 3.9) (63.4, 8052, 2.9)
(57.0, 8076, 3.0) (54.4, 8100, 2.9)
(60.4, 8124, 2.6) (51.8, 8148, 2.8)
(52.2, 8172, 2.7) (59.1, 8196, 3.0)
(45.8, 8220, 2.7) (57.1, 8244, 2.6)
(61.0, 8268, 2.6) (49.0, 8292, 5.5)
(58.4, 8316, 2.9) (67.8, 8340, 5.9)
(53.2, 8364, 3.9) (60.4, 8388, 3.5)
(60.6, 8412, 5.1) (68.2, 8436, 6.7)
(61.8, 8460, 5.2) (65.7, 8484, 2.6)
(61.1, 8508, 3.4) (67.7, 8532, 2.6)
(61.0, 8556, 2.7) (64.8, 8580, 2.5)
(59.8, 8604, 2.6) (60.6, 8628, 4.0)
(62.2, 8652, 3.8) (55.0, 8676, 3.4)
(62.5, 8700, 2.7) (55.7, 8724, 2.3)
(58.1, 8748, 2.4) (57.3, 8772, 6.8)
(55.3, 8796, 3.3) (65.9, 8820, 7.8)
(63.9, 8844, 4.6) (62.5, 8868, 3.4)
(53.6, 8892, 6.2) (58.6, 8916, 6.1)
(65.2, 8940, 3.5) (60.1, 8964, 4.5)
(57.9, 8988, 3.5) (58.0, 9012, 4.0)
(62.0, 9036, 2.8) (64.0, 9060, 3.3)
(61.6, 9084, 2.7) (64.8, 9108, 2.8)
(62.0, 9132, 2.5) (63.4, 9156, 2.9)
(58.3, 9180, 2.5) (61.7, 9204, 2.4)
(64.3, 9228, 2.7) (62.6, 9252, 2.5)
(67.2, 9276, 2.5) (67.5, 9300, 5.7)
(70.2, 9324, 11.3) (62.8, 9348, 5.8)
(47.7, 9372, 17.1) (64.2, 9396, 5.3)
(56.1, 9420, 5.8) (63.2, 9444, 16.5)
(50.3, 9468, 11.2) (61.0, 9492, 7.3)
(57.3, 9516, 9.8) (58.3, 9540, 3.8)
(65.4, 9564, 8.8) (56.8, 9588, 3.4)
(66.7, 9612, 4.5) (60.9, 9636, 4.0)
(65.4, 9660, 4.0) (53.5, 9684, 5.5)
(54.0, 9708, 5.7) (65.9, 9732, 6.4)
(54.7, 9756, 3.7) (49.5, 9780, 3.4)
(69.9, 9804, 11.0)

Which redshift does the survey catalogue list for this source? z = 0.59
